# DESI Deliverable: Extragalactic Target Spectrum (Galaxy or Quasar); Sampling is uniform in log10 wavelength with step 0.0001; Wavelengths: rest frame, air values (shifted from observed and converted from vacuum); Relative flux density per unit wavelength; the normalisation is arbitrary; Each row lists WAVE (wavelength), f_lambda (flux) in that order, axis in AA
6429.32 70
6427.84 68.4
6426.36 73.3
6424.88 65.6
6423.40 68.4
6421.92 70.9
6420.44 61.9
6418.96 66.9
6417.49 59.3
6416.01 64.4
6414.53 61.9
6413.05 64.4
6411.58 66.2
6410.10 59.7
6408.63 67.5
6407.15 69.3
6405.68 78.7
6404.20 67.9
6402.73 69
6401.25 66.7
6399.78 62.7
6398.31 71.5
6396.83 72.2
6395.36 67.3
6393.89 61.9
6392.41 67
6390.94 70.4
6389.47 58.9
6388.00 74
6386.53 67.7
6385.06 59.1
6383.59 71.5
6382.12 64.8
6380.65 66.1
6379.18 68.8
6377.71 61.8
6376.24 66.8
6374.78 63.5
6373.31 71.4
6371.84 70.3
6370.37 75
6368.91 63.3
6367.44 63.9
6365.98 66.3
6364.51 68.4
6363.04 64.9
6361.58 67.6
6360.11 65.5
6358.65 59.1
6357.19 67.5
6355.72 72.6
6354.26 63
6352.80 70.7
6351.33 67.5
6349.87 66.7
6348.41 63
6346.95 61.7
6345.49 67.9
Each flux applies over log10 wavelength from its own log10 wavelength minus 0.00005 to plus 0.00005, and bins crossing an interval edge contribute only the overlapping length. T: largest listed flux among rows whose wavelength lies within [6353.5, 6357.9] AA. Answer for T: 72.6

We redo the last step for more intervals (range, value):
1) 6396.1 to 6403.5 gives 72.2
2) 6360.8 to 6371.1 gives 75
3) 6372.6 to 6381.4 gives 71.4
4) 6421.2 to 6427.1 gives 73.3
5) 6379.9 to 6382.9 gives 66.1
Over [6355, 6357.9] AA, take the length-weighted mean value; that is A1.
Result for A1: 69.9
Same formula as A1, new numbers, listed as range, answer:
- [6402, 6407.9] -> 71.2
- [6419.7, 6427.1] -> 68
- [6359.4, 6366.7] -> 66.5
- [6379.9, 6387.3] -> 65.9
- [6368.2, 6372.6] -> 69.6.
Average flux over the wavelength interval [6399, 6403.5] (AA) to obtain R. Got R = 66.3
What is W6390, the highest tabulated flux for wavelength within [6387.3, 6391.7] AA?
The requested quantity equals 74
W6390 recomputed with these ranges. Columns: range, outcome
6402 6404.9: 69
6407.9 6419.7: 67.5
